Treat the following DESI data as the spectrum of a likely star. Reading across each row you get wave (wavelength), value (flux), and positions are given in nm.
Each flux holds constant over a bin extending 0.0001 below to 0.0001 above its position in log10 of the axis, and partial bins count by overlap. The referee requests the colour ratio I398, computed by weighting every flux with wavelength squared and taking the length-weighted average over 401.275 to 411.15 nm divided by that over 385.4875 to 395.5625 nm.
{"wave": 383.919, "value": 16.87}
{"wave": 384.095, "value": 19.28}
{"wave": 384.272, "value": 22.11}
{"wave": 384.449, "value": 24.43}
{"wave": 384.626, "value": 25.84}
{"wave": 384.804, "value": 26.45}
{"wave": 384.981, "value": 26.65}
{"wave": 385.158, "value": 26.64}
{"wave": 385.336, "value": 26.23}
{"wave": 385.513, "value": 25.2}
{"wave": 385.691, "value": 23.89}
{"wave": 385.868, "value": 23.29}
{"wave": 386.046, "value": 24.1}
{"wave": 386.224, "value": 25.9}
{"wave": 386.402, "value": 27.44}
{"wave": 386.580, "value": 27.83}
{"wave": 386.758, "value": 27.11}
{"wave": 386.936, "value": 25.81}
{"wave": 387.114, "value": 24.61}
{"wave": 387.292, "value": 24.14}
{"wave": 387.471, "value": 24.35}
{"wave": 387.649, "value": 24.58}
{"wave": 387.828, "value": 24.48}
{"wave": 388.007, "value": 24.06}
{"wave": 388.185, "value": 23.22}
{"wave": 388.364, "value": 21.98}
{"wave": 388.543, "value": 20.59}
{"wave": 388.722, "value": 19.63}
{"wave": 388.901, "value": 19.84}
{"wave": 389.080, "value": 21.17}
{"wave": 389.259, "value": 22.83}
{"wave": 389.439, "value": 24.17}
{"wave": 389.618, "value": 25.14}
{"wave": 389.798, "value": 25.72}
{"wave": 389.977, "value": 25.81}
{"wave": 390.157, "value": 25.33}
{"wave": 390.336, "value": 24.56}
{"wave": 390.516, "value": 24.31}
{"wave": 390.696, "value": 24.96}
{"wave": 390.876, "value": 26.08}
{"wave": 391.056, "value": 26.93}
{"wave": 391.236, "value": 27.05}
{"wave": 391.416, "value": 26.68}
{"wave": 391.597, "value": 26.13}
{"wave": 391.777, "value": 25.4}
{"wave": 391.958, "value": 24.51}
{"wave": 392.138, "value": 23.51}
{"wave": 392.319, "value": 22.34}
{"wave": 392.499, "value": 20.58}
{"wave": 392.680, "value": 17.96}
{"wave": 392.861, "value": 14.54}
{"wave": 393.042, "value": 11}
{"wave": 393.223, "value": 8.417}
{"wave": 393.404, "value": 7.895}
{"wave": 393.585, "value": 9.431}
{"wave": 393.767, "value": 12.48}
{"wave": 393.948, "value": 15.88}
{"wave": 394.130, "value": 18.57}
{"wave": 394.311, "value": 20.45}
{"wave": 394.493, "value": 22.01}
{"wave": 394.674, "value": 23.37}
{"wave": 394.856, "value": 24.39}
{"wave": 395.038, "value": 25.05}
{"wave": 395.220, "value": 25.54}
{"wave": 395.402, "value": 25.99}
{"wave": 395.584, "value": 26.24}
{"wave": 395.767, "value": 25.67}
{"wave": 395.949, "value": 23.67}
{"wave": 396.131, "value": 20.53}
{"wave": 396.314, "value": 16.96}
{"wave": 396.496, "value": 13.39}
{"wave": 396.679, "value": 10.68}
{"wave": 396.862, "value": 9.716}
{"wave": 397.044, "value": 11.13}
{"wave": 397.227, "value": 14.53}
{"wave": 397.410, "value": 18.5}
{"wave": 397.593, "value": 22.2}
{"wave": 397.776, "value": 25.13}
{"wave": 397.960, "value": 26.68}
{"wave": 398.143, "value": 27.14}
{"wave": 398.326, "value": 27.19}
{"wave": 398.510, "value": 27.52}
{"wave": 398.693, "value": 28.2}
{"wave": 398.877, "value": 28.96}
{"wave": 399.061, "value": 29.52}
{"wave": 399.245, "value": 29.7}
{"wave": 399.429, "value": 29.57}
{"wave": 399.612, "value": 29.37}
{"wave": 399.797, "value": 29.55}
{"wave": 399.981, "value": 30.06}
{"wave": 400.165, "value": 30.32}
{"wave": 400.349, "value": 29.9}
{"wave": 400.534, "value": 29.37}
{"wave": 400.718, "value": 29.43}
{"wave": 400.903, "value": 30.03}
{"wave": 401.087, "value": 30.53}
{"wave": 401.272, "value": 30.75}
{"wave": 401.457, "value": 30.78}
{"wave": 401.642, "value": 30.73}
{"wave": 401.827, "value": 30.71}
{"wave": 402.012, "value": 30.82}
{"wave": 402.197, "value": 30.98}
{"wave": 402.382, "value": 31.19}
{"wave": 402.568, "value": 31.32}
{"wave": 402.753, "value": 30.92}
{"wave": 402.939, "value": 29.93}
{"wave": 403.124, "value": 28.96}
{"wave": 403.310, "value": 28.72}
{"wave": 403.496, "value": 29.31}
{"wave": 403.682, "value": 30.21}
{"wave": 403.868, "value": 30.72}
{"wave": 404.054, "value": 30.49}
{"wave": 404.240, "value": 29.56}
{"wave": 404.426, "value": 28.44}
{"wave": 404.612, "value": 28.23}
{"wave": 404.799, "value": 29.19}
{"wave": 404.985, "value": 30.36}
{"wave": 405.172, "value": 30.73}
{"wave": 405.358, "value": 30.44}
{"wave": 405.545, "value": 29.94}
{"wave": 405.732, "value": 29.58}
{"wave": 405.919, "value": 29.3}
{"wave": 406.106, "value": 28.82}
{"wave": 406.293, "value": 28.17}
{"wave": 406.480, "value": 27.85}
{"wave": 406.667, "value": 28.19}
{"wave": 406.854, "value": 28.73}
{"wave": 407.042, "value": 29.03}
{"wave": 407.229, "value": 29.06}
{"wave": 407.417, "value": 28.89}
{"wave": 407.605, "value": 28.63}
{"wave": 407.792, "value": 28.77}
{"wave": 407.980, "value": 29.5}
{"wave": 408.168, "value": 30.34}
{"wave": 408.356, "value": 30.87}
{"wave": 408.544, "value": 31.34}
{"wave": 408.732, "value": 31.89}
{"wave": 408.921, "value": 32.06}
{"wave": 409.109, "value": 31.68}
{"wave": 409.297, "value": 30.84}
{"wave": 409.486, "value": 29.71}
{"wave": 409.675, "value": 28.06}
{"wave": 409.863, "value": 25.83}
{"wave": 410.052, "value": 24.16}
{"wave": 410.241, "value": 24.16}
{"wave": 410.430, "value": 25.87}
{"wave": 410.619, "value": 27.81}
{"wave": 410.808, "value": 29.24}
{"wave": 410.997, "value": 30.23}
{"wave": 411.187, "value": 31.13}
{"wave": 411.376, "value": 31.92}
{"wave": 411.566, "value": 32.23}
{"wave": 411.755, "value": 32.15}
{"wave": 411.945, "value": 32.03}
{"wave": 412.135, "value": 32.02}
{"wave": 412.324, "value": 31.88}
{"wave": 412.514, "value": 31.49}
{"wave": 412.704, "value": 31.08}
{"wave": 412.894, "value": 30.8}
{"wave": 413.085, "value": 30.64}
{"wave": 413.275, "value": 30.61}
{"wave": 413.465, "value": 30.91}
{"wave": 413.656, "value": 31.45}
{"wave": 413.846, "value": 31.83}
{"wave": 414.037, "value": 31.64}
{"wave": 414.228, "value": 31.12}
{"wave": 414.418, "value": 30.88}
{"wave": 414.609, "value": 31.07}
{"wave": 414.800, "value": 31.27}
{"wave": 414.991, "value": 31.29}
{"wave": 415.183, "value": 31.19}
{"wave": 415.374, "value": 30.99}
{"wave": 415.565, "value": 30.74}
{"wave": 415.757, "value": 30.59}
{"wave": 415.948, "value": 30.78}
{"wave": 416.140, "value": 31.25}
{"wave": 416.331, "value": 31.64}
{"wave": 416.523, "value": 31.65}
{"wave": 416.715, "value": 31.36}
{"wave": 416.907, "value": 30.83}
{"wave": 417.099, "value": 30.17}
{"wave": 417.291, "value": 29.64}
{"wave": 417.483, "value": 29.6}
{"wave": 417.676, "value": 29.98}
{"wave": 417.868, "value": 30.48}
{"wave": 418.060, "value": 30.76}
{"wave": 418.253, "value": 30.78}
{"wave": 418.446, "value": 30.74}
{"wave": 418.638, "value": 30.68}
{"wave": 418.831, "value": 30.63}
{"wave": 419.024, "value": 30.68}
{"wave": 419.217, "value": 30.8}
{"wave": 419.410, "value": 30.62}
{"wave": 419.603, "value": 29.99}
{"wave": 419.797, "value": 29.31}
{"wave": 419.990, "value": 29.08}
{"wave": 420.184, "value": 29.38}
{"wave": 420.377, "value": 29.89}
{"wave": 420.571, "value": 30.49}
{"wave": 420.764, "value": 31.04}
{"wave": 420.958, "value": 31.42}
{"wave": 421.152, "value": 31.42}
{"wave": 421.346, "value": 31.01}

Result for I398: 1.42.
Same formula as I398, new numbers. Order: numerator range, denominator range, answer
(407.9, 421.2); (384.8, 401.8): 1.43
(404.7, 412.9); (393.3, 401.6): 1.33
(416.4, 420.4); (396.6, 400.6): 1.35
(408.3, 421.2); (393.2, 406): 1.28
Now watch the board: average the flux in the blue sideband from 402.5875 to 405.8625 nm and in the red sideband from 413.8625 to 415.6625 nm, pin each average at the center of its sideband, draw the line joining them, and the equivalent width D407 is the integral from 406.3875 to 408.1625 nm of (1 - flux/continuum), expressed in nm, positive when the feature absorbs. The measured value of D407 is 0.080 nm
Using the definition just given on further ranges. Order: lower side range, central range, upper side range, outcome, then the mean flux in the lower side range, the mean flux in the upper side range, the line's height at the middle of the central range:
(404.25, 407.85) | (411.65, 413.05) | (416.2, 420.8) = -0.09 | 29.1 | 30.4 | 29.8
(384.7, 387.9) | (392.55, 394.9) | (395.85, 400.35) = 0.82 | 25.5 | 23.5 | 24.2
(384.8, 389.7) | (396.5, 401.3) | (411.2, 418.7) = 0.33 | 24.3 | 31.1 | 27.1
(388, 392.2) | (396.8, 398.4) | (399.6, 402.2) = 0.45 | 24.2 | 30.2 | 28.4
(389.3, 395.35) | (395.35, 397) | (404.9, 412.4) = 0.32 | 21.4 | 29.6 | 23.4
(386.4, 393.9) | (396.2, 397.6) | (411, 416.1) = 0.59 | 22.1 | 31.3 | 24.8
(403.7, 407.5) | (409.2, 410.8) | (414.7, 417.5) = 0.15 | 29.3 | 30.9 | 30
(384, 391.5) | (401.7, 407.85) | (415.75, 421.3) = -0.39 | 24.5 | 30.5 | 27.9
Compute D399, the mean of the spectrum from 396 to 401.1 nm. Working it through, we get 24.4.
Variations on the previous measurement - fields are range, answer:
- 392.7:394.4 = 13.4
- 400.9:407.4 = 29.8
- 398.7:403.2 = 30.1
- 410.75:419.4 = 31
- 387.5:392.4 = 24.1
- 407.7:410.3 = 29.3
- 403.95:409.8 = 29.6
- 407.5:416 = 30.3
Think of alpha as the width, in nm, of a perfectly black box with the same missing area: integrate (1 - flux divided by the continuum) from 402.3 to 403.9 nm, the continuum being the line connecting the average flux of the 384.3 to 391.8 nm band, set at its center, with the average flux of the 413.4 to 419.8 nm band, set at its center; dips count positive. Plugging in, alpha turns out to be -0.12 nm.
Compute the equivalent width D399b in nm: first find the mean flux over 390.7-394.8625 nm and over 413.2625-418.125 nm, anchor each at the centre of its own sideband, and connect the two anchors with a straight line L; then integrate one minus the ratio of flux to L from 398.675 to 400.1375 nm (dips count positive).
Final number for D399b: -0.409 nm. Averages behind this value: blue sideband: 19.8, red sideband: 30.9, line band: 29.5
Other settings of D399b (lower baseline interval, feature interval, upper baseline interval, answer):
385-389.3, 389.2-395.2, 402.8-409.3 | 0.991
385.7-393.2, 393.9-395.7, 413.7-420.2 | 0.142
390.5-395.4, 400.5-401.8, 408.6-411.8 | -0.291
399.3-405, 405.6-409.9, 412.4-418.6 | 0.127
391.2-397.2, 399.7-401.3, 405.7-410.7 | -0.437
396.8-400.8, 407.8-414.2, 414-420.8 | -0.280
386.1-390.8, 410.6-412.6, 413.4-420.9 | -0.121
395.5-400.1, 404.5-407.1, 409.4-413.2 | -0.204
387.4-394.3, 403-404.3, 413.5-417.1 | -0.159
